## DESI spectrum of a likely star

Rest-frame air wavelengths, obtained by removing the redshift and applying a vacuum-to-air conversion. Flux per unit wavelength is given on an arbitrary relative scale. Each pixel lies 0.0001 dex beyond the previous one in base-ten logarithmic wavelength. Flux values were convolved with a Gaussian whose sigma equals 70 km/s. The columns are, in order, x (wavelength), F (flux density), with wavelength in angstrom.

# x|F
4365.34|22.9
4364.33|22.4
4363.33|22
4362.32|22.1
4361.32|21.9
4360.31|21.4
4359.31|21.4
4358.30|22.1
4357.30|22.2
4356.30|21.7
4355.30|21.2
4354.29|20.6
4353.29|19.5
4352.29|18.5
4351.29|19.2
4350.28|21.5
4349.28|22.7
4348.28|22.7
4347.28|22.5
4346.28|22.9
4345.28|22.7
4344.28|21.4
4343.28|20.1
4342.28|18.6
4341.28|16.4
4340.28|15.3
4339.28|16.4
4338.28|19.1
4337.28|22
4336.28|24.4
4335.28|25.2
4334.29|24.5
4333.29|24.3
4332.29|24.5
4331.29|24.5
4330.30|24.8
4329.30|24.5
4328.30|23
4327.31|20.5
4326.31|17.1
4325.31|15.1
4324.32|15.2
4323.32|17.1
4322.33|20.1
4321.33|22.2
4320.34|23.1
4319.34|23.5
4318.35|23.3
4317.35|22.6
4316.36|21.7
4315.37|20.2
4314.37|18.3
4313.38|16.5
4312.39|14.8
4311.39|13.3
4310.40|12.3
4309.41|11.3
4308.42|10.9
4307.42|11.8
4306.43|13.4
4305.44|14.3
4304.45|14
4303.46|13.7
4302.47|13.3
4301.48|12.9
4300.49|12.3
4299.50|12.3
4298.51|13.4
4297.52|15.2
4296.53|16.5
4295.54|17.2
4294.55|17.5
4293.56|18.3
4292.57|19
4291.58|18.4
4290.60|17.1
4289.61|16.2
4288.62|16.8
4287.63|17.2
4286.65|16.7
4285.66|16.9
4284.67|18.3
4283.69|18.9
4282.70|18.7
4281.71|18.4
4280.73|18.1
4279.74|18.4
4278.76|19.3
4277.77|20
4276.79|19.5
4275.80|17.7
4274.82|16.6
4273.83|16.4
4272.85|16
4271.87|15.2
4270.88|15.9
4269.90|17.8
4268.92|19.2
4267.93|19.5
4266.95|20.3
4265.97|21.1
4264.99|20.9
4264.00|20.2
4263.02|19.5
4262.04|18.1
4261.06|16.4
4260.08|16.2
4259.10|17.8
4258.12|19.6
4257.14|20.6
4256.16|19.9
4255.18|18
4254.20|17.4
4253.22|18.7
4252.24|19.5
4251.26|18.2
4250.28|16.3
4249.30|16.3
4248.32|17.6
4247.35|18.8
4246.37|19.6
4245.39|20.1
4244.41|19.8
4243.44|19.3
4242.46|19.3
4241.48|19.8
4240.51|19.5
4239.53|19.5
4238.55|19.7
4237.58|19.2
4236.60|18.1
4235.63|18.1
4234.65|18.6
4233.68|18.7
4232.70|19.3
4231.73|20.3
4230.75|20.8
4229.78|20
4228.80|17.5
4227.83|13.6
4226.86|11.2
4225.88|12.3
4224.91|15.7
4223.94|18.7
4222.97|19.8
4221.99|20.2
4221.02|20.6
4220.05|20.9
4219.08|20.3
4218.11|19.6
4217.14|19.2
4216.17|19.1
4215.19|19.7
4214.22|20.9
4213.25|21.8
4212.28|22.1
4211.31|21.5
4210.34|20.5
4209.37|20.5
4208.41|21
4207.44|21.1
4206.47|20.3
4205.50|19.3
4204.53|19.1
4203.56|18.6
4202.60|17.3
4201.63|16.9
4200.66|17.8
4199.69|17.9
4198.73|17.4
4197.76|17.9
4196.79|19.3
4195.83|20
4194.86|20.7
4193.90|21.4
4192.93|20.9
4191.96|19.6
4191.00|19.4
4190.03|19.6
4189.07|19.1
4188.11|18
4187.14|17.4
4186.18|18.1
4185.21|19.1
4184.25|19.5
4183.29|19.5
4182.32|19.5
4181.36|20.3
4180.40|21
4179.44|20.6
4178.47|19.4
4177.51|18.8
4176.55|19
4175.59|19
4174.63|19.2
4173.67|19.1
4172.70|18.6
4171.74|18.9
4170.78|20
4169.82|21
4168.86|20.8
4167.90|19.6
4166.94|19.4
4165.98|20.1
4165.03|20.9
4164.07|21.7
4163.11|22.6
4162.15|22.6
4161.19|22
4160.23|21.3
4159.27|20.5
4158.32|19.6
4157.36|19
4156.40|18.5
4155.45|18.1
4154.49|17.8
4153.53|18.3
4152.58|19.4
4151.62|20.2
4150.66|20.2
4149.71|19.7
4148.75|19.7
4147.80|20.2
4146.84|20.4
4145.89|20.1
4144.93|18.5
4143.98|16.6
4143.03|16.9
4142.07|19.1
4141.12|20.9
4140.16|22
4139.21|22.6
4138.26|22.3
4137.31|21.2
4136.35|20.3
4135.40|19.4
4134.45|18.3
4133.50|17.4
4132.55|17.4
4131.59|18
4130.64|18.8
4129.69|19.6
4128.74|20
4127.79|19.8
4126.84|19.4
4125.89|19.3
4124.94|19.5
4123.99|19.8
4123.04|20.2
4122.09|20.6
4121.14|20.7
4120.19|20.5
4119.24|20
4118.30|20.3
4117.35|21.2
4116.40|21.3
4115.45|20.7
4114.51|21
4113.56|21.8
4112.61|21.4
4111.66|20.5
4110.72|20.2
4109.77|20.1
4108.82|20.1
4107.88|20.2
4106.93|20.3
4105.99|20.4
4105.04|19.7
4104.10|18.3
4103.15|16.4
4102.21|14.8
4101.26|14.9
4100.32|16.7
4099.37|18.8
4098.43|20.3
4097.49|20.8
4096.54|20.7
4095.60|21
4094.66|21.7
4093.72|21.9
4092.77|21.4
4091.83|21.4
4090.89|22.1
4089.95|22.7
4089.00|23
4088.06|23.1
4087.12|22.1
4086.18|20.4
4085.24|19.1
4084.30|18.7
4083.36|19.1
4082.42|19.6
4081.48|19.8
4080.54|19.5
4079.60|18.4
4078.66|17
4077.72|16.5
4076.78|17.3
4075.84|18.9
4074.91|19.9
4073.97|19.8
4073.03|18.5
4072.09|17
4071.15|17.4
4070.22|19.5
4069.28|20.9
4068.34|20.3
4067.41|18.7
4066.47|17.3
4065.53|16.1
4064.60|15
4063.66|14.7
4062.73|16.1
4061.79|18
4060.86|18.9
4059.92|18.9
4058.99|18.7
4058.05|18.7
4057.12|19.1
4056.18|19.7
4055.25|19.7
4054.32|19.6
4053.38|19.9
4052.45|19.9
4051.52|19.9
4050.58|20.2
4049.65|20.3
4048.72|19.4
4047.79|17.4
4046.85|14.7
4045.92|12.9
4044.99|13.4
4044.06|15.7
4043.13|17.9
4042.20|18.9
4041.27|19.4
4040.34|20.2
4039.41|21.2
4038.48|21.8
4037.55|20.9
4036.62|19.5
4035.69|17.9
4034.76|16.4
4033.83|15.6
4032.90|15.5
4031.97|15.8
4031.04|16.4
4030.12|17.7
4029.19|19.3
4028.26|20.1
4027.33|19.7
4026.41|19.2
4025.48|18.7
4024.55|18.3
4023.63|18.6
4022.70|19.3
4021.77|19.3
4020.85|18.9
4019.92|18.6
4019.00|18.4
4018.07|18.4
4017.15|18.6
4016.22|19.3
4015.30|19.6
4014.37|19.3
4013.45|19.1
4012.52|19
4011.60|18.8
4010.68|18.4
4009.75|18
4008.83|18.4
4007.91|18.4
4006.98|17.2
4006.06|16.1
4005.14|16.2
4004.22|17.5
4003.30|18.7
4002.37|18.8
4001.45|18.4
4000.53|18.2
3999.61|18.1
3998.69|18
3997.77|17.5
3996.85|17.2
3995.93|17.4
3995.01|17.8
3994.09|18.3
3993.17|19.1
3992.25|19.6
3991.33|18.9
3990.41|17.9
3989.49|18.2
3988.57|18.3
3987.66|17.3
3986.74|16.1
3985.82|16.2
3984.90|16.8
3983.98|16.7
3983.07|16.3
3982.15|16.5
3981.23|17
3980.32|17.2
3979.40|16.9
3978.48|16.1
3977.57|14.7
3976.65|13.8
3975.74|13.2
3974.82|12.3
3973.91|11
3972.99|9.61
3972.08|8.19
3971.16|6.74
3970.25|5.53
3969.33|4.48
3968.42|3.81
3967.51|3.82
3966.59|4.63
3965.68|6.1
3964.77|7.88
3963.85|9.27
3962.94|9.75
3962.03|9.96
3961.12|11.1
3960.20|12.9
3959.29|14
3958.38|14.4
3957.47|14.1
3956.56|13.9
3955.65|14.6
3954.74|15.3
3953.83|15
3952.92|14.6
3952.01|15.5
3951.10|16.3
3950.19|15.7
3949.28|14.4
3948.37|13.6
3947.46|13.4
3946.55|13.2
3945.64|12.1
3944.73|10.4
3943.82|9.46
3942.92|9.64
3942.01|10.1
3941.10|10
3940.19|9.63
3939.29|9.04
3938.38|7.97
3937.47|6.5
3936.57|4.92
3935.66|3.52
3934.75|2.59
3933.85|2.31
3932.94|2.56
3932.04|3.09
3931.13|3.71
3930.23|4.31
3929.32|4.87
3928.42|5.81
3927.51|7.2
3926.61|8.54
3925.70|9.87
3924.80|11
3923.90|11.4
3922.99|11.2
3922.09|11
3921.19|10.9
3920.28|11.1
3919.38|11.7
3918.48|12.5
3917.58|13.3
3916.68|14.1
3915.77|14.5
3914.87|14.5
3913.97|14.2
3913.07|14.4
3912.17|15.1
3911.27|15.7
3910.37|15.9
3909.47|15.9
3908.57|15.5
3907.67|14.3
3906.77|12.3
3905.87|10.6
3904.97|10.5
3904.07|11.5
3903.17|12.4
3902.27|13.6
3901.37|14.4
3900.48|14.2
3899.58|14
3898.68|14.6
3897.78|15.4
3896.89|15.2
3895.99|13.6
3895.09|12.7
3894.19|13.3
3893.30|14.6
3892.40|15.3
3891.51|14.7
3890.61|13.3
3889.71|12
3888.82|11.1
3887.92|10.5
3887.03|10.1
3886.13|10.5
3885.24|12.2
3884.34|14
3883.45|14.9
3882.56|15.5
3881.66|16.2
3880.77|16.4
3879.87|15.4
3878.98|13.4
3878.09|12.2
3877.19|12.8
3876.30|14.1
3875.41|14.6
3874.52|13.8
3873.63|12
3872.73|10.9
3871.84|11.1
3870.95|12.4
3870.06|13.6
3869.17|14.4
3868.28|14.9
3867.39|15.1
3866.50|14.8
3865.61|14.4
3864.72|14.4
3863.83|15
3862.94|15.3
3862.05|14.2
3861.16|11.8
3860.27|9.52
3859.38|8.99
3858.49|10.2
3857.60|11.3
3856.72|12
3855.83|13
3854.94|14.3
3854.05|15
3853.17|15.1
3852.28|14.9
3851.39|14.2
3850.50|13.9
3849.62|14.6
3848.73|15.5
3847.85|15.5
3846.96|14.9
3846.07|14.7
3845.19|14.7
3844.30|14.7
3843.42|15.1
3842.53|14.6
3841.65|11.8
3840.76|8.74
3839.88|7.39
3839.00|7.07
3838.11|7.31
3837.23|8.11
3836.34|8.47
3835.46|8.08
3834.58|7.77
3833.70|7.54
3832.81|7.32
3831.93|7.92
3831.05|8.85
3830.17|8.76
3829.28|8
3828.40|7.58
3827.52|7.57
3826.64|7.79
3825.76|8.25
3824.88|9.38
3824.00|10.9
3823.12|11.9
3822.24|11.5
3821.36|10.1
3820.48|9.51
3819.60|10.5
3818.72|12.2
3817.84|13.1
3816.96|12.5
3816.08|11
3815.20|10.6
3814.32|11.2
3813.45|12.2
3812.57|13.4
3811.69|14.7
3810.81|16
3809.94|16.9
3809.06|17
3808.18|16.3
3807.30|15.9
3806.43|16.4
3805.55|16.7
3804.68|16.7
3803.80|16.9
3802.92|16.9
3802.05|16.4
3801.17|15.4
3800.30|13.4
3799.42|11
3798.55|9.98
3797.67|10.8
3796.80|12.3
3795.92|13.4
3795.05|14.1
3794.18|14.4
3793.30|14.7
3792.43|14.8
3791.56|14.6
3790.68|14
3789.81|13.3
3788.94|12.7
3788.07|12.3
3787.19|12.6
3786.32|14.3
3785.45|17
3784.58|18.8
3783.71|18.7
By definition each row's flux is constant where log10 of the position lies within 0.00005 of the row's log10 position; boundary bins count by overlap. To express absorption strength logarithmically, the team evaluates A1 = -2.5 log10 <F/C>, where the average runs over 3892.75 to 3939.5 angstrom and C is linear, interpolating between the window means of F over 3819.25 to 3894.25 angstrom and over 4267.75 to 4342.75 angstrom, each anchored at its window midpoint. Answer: 0.18 mag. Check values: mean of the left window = 12.1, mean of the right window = 18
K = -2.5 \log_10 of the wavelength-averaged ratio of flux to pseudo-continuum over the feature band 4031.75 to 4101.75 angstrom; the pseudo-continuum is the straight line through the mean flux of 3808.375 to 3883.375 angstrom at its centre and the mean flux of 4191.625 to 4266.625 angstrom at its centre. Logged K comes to -0.17 mag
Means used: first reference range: 12.2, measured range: 18.9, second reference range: 19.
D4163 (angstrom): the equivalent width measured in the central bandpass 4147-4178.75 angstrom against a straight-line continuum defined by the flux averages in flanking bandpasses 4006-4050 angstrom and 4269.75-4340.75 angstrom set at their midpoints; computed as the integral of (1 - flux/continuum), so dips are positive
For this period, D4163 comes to -3.1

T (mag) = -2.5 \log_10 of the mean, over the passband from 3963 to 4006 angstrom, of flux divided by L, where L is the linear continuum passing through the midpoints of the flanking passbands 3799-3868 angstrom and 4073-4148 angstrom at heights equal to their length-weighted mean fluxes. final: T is 0.15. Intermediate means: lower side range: 12.3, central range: 14.4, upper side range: 19.8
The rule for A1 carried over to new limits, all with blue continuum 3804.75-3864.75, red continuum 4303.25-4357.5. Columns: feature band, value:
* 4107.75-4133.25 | -0.224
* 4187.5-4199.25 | -0.117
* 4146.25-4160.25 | -0.159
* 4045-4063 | -0.201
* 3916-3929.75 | 0.269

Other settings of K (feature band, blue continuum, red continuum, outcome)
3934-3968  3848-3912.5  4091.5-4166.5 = 0.39 mag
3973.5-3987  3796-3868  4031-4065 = 0.06 mag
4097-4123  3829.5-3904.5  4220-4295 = -0.21 mag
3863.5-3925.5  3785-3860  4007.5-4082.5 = 0.07 mag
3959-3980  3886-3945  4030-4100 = 0.37 mag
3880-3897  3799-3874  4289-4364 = -0.03 mag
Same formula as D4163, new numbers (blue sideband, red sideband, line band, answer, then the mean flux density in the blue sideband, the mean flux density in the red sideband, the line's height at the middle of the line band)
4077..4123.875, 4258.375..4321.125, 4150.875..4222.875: -3.9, 20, 17.2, 18.7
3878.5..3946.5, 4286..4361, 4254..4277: -0.7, 11.4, 18.8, 17.7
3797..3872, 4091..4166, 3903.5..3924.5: 1.9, 12.4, 19.9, 14.4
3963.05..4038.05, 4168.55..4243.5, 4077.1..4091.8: -2.3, 16.1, 19.2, 17.4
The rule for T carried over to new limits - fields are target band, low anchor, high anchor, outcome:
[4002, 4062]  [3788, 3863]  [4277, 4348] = -0.234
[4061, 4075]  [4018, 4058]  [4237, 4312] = 0.024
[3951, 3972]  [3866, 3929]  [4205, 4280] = 0.324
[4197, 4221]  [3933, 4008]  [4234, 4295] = -0.131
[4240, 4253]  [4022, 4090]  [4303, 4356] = 0.024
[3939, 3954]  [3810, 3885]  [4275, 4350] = 0.088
